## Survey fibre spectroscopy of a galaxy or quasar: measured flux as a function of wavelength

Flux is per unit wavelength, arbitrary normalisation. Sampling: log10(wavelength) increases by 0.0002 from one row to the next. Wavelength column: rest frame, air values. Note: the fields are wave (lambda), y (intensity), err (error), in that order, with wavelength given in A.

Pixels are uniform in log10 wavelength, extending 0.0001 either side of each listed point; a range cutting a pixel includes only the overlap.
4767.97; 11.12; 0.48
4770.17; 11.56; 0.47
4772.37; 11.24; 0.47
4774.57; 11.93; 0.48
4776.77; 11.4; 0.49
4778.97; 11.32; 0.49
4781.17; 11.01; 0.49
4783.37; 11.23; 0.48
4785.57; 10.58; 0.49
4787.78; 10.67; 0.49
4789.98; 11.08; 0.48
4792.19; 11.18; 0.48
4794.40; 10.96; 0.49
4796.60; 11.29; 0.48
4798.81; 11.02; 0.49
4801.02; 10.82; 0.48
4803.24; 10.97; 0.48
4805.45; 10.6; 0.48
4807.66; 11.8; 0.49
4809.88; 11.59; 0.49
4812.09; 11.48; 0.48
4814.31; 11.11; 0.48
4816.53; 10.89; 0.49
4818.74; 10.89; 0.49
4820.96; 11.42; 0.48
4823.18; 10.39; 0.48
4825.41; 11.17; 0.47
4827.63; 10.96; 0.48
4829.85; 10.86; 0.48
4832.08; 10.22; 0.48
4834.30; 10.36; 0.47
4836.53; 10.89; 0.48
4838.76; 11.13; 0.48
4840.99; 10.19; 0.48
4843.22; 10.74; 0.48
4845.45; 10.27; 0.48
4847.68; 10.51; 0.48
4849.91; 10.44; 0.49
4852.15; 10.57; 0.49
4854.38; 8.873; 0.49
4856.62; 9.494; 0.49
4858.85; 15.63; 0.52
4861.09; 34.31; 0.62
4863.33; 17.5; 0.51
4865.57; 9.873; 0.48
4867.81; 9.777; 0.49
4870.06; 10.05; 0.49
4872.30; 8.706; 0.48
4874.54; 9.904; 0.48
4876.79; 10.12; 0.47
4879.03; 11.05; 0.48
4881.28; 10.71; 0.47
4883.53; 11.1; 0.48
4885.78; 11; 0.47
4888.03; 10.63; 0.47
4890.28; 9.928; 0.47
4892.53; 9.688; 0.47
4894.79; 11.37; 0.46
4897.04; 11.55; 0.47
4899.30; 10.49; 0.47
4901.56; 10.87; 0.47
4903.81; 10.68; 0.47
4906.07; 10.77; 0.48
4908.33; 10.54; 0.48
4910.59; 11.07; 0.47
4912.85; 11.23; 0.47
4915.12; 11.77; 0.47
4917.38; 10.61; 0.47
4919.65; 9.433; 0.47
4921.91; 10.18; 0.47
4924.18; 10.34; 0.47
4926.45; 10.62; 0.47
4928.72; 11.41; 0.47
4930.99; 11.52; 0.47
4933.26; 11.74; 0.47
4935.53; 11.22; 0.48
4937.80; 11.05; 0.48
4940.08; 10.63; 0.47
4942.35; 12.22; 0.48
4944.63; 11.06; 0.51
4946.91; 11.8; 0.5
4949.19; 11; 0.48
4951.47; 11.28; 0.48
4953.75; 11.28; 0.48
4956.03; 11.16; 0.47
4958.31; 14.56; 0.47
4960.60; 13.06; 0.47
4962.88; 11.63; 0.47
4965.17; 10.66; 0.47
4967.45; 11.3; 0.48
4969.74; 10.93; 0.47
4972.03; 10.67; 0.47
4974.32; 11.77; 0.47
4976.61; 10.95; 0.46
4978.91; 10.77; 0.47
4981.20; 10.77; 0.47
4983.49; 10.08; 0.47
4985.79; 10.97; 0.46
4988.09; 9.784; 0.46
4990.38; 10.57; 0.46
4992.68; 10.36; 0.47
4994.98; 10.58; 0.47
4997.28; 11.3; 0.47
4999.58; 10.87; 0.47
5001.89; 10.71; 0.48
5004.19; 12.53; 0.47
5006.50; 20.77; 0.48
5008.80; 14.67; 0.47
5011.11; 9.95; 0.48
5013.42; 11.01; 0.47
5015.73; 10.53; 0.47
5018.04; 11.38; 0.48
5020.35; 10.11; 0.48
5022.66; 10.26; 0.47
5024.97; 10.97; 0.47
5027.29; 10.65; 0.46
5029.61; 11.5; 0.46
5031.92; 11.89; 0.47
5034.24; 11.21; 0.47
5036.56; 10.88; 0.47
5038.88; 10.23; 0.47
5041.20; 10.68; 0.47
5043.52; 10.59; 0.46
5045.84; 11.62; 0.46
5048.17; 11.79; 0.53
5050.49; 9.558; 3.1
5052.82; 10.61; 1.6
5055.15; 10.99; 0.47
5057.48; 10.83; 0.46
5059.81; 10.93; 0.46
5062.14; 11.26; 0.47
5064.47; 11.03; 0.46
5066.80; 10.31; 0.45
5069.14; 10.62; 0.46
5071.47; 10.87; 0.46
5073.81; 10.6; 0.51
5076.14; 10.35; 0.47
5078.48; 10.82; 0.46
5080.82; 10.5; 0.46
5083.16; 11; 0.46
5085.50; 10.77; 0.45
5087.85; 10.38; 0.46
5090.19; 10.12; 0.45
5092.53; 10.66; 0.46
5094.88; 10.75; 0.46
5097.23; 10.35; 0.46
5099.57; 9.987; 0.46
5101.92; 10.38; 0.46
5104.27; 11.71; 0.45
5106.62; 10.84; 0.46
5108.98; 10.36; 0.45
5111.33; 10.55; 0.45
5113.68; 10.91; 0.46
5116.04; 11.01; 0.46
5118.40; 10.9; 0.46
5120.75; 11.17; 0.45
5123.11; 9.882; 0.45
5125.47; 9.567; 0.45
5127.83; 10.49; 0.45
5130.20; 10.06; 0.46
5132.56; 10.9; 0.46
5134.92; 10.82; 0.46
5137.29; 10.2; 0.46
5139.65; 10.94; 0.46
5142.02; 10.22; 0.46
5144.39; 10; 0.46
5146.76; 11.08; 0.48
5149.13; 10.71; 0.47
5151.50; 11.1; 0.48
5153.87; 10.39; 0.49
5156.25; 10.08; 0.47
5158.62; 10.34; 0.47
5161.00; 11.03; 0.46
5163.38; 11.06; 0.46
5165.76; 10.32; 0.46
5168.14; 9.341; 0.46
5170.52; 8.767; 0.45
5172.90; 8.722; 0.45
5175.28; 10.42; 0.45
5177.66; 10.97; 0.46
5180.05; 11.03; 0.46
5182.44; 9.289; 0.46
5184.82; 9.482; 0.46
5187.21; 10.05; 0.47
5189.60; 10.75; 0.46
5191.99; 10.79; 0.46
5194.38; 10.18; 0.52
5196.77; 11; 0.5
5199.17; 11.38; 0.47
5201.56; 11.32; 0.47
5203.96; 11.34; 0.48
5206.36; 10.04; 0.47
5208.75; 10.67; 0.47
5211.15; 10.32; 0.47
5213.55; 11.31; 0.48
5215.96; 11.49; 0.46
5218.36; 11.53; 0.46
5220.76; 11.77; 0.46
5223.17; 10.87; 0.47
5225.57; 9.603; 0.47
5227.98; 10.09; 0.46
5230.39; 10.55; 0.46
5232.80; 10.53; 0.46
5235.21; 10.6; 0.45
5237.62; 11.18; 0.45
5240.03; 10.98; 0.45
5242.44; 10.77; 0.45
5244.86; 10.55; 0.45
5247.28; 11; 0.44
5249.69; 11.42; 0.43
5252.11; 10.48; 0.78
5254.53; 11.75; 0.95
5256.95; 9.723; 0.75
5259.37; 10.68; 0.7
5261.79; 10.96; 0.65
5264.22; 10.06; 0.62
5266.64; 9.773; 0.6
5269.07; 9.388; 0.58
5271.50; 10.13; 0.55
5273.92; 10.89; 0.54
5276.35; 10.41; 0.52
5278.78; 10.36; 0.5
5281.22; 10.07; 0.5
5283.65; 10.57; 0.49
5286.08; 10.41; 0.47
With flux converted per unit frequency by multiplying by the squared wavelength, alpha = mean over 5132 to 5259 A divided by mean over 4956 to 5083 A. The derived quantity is 1.0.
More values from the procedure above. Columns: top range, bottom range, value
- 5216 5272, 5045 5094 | 1.06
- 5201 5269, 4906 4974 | 1.07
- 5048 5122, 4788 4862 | 1.03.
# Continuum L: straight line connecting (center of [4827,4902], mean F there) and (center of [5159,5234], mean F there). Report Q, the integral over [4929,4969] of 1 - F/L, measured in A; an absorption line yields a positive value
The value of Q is -1.29 A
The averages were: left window 11.5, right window 10.5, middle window 11.6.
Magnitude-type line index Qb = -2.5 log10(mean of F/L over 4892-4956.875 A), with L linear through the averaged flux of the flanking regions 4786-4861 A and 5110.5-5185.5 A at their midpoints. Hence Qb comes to 0.00 mag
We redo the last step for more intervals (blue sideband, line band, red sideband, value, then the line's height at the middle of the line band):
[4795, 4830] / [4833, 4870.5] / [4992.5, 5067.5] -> -0.12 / 11.1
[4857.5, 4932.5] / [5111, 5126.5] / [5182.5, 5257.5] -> 0.04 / 11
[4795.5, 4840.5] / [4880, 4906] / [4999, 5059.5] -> 0.04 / 11.1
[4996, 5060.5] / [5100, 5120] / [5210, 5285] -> 0.03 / 11.1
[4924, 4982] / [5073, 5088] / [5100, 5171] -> 0.01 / 10.8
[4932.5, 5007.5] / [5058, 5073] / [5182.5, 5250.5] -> 0.04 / 11.2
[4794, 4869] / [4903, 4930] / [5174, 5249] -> 0.08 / 11.5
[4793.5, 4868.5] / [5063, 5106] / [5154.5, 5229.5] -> 0.02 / 10.9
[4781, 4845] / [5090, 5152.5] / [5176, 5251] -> 0.02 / 10.8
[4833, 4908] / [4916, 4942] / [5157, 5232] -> 0.04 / 11.3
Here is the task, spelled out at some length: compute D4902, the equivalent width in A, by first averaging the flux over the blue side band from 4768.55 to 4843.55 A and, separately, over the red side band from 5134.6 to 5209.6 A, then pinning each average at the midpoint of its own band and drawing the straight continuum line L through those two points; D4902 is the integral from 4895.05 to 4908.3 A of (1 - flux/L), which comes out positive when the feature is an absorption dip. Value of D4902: 0.0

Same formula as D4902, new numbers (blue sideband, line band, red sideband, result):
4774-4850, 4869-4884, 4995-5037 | 1.3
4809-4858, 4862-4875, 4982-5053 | -0.7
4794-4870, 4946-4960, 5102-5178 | -0.8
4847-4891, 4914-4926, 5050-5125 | 1.3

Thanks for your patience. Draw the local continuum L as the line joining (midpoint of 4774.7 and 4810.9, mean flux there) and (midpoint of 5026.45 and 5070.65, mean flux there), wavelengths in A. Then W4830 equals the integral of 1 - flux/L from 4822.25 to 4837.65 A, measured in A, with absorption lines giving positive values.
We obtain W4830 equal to 0.5 A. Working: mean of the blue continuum 11.1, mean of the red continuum 10.9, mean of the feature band 10.7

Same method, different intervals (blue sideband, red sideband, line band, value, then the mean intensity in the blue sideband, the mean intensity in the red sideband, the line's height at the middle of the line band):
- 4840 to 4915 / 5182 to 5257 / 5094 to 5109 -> 0.5 A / 11.5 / 10.7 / 11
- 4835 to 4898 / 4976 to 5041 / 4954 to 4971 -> -0.7 A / 11.6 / 11.3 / 11.4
